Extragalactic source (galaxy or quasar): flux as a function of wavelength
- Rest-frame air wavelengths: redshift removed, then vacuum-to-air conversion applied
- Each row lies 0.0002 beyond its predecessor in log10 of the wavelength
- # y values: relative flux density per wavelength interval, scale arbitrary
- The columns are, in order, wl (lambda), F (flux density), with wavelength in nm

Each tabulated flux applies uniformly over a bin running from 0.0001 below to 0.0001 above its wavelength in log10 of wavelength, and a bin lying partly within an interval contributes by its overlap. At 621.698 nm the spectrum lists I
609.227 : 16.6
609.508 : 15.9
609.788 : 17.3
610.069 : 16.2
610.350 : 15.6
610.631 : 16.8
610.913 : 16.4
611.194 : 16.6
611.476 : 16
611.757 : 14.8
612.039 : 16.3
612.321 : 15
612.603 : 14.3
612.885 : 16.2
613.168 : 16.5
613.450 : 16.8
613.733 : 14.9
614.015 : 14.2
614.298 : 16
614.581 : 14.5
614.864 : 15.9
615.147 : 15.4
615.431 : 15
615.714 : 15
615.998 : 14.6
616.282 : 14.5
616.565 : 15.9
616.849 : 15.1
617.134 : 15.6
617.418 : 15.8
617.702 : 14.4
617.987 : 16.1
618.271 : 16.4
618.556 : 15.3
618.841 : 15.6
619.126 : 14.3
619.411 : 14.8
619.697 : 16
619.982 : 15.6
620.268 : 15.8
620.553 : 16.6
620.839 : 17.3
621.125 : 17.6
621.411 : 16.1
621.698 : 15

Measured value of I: 15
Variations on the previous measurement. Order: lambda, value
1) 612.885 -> 16.2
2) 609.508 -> 15.9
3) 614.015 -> 14.2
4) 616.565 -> 15.9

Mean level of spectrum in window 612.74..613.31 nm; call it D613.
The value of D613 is 16.3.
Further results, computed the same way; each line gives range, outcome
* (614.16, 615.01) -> 15.5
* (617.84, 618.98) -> 15.8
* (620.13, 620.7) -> 16.2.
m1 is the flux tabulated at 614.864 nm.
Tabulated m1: 15.9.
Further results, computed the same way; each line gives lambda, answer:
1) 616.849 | 15.1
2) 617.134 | 15.6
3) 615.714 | 15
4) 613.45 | 16.8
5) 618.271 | 16.4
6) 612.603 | 14.3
